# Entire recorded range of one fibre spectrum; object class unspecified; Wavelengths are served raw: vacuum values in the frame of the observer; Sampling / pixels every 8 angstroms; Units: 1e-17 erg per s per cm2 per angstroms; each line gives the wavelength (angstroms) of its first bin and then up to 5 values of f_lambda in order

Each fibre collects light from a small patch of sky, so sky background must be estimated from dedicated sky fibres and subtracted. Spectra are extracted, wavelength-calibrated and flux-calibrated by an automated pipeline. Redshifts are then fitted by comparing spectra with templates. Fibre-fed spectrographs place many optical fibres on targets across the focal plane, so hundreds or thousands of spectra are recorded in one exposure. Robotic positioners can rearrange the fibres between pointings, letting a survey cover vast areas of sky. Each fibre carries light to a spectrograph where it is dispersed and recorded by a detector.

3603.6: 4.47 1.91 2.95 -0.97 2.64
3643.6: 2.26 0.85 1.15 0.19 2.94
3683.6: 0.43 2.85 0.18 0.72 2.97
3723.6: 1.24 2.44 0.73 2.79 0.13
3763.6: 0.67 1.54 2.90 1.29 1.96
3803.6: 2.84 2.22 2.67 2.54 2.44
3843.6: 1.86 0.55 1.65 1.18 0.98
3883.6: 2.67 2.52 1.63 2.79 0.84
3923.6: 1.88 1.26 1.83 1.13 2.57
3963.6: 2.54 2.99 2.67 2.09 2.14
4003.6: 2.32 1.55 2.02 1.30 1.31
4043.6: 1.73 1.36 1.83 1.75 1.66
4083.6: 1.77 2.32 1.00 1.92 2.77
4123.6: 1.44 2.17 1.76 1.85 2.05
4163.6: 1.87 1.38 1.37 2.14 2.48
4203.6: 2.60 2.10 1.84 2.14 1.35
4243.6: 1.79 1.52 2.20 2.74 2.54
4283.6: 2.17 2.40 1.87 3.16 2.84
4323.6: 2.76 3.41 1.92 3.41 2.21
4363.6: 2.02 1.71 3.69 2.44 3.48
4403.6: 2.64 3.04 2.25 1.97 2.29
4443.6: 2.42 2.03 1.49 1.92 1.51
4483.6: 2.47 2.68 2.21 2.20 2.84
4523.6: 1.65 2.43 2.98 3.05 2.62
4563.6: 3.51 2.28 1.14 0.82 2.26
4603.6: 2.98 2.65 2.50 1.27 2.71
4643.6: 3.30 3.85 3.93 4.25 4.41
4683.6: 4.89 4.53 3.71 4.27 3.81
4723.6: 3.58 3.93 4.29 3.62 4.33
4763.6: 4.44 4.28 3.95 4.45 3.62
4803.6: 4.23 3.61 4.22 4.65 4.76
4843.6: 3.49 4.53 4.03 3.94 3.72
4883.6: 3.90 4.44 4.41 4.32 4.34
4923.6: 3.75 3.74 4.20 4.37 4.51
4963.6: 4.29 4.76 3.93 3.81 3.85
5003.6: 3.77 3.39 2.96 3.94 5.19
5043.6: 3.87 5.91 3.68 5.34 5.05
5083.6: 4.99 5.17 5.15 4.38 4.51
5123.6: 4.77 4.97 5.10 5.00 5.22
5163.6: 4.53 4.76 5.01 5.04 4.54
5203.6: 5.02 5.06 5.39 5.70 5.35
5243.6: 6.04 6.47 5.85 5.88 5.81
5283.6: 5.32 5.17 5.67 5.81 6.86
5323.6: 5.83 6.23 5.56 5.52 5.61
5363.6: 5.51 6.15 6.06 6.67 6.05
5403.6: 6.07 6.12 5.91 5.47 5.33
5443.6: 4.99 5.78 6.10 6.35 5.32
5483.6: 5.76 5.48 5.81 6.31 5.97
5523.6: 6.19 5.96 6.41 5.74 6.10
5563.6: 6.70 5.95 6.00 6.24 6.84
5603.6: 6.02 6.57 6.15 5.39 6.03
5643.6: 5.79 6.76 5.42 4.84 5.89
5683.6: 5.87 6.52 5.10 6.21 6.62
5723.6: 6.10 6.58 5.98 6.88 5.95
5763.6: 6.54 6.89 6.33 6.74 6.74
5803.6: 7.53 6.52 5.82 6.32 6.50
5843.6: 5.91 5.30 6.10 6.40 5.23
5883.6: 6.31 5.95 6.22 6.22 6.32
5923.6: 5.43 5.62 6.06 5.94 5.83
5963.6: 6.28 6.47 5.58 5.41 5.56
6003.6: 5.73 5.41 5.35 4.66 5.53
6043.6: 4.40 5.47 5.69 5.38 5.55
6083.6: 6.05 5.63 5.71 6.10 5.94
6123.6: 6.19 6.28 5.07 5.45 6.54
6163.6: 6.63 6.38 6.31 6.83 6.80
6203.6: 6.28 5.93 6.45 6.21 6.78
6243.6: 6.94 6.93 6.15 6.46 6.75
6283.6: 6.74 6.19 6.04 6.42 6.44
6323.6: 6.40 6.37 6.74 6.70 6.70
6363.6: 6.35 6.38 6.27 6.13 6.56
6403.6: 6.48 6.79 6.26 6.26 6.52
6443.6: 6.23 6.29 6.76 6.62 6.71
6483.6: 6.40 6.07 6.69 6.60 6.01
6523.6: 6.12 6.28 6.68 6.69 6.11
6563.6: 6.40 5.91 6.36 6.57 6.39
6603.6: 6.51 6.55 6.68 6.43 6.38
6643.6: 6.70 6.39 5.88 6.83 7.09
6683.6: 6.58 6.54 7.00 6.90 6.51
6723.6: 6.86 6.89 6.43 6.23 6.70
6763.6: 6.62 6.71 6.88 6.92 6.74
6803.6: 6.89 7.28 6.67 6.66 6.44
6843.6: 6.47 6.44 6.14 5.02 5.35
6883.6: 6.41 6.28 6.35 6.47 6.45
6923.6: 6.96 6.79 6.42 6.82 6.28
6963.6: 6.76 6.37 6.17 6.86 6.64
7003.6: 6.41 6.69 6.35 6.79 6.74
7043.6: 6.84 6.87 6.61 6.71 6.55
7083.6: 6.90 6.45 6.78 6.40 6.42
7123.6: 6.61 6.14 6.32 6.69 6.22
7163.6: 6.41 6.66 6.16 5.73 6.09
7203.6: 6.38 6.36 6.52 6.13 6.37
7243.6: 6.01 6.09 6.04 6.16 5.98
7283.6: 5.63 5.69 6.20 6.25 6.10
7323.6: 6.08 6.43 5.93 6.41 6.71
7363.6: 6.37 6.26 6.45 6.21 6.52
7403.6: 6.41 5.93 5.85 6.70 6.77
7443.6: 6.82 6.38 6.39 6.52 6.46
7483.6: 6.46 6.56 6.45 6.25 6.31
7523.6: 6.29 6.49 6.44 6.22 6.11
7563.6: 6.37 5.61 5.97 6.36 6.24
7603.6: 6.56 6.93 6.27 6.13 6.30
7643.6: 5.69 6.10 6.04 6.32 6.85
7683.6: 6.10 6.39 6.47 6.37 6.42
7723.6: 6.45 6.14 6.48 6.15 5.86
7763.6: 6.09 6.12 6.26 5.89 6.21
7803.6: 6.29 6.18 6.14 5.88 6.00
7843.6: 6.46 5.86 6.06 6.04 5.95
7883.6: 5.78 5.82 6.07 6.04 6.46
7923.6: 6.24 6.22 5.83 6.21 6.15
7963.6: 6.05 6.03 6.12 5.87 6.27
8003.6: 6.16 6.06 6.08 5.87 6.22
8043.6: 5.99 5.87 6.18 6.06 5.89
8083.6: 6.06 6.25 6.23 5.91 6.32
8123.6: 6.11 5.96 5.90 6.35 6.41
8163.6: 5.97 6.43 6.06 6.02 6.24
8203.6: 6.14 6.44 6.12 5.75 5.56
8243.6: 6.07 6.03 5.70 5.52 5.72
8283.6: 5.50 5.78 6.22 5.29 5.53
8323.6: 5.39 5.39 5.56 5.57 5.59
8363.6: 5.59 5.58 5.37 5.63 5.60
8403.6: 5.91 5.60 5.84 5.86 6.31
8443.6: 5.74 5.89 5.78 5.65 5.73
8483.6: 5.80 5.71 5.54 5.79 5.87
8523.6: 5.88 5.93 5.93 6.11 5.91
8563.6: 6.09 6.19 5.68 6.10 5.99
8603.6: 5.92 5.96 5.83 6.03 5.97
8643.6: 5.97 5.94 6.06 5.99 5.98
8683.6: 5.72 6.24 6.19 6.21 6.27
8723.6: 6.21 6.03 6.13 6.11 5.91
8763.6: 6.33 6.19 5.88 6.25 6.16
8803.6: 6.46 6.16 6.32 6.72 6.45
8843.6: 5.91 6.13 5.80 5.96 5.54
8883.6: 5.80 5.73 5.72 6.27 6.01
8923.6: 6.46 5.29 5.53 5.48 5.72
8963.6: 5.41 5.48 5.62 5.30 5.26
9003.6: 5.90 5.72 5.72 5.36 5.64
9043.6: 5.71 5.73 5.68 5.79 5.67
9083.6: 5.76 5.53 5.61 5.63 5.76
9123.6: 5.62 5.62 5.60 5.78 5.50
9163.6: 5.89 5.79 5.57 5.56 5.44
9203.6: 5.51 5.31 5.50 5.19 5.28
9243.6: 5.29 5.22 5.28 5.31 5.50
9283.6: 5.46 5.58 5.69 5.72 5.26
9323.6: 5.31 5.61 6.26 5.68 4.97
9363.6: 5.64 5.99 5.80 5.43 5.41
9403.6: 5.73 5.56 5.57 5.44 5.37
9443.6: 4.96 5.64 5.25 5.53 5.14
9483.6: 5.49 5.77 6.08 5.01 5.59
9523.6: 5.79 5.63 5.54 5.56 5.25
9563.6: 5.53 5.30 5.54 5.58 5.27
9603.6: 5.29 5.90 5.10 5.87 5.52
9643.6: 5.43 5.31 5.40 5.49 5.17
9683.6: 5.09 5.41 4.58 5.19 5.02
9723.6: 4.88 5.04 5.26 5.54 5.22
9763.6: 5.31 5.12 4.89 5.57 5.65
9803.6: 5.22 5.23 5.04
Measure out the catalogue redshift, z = 0.165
